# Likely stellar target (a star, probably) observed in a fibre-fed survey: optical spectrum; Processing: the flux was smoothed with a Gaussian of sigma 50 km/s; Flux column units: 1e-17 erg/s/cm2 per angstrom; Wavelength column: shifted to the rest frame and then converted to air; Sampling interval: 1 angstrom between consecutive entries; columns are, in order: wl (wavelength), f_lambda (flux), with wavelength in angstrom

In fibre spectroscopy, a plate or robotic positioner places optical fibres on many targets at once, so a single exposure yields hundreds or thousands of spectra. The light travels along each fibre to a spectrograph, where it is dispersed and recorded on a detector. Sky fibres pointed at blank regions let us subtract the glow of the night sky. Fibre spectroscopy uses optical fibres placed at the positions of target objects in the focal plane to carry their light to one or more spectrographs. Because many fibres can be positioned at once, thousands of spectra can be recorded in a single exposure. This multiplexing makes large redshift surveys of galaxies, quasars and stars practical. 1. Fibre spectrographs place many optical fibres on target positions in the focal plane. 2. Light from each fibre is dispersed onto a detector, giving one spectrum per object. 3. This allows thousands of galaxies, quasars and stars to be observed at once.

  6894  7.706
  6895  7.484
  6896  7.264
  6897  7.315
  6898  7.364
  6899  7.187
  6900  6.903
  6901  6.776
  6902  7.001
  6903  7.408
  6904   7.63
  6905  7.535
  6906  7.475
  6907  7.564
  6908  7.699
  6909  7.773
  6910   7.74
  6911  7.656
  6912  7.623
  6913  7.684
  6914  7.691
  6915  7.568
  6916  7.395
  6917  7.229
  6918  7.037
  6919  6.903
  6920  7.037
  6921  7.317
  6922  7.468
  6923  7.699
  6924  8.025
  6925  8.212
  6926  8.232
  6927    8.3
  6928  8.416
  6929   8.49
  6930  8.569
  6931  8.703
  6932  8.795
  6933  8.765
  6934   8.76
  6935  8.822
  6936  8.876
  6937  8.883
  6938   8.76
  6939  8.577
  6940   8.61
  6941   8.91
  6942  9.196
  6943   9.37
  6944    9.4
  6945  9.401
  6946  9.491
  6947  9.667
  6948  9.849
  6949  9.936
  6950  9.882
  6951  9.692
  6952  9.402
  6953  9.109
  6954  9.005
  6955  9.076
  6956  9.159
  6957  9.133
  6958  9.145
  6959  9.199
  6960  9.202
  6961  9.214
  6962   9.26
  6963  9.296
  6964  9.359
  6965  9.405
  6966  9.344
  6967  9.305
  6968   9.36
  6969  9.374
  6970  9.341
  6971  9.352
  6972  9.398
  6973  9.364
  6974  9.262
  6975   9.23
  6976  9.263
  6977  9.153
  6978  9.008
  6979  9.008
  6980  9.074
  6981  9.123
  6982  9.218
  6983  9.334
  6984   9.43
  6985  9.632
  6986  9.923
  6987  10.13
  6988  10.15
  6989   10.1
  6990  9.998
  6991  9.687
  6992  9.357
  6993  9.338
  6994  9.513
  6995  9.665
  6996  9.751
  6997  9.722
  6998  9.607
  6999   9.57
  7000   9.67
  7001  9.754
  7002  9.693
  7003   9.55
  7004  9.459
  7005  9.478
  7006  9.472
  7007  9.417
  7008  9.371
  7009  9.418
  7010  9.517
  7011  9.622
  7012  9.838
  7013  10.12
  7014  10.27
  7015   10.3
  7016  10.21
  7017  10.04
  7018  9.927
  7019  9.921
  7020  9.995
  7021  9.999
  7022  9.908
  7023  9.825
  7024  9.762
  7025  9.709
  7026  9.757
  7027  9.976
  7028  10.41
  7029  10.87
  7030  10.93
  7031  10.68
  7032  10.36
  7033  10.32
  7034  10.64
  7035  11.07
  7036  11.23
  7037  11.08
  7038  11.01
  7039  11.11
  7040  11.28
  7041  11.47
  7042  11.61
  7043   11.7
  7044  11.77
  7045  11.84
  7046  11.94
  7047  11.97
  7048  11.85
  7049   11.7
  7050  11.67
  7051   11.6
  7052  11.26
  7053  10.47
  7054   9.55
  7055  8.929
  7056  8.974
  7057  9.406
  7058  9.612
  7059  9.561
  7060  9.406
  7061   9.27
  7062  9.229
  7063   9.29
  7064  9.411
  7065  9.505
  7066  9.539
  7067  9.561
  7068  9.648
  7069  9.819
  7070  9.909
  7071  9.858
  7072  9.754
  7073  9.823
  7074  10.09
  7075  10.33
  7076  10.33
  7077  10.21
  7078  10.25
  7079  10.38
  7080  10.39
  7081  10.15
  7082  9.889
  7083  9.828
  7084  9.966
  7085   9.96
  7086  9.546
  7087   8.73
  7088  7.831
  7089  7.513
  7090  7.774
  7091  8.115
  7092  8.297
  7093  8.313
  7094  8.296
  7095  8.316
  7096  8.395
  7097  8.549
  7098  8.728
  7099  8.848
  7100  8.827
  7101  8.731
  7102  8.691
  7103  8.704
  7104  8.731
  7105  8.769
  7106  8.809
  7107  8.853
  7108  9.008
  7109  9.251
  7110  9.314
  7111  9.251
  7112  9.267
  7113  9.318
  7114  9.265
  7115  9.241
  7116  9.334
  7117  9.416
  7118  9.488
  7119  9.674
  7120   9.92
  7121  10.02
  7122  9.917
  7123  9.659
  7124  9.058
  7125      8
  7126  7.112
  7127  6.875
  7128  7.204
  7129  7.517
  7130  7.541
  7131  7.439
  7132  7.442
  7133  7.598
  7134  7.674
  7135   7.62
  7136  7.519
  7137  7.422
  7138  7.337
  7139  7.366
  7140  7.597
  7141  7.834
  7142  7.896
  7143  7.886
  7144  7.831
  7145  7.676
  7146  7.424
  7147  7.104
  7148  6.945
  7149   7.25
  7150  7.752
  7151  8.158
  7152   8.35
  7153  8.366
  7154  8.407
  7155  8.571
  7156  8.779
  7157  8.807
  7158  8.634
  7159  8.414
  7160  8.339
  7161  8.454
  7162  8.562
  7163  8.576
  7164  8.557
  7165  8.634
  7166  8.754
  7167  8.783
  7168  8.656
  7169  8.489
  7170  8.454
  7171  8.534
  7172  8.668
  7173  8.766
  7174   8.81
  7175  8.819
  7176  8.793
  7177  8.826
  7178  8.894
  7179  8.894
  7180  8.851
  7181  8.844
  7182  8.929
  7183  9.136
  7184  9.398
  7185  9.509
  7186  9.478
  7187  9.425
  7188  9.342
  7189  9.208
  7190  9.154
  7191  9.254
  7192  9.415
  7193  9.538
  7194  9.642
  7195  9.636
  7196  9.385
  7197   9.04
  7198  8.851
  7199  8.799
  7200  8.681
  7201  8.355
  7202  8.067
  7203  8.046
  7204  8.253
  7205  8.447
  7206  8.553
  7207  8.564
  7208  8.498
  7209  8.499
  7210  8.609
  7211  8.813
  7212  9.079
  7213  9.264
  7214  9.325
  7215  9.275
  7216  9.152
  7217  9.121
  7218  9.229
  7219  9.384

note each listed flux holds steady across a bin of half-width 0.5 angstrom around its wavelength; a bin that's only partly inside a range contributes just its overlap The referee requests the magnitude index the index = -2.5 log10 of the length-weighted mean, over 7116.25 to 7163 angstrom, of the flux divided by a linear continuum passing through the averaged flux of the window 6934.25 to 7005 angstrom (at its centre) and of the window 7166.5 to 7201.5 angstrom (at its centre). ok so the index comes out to 0.119 mag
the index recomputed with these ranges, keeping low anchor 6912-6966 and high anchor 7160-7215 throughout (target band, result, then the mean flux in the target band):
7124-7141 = 0.175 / 7.51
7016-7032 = -0.159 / 10.1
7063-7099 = -0.066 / 9.34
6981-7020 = -0.116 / 9.71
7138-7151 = 0.169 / 7.56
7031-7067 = -0.204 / 10.6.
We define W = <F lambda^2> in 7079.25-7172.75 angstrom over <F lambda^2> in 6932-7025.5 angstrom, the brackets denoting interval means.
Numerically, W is 0.9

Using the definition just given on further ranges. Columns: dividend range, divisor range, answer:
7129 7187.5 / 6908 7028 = 0.96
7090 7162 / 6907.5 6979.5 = 1.01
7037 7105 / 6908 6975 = 1.17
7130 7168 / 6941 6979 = 0.90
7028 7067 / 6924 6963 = 1.21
